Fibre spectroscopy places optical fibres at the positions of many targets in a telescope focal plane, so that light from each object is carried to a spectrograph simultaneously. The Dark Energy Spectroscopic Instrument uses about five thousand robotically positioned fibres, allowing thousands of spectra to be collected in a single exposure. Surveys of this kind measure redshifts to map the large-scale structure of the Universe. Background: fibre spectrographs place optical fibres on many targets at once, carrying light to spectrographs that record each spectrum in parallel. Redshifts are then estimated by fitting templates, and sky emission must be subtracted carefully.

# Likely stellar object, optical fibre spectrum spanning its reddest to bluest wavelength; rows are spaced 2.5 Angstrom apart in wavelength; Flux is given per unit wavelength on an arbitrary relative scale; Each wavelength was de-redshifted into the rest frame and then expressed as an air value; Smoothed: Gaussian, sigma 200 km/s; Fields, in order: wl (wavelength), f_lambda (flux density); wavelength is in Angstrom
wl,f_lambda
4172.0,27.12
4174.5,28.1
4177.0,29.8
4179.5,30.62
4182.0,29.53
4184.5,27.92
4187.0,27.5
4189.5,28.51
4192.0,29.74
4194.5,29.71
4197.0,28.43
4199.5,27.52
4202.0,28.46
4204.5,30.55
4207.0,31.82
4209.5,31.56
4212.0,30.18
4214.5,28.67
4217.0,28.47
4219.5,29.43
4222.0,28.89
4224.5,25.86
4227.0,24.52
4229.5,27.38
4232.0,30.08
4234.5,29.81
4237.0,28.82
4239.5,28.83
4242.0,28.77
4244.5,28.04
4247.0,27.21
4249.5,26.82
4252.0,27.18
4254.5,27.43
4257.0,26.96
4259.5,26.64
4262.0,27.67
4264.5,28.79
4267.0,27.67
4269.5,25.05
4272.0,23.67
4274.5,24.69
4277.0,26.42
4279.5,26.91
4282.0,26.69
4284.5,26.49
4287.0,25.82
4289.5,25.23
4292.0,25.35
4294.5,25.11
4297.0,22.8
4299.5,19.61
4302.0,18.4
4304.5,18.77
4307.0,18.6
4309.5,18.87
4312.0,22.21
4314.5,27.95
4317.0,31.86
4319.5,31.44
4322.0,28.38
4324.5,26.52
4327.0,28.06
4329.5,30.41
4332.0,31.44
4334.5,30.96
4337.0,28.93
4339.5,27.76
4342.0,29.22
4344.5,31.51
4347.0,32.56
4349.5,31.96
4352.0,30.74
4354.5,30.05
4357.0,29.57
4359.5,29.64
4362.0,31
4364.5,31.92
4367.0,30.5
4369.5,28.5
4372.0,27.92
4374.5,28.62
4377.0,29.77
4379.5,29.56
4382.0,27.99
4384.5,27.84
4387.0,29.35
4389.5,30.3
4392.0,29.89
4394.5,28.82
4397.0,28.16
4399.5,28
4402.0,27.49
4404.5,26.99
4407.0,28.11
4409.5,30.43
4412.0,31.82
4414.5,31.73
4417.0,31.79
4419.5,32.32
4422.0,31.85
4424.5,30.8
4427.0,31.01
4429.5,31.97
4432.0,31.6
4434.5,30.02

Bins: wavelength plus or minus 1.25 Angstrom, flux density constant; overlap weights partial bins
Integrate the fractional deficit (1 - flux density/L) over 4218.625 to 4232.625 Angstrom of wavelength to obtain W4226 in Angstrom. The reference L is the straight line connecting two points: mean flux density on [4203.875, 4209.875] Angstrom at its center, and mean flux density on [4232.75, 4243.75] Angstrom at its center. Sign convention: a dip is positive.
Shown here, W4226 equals 1.14 Angstrom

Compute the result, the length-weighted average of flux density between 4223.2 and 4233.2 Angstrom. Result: 27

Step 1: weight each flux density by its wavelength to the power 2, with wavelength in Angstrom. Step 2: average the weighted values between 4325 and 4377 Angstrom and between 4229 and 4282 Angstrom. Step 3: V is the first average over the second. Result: 1.15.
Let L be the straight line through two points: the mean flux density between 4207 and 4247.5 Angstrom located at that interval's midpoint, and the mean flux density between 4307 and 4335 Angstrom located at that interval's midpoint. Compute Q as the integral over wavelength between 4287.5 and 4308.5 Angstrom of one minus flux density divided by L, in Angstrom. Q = 4.50 Angstrom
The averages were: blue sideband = 28.7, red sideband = 27.5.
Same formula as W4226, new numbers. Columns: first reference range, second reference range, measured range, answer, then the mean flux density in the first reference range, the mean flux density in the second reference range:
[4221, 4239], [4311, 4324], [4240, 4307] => 6.4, 27.9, 28.4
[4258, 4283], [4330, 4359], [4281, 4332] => 5.9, 26.4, 30.4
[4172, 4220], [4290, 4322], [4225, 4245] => -0.7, 29.2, 23.7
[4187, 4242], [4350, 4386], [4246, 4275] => 2.4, 28.9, 29.6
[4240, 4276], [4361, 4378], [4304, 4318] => 2.6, 26.9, 29.7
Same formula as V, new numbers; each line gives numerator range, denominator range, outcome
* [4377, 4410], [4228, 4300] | 1.14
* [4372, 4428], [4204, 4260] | 1.13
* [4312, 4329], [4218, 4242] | 1.06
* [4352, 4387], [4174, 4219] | 1.09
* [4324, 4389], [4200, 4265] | 1.11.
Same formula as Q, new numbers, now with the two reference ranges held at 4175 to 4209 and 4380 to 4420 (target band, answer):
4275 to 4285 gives 1.0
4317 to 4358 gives -0.9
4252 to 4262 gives 0.7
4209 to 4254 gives 1.5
